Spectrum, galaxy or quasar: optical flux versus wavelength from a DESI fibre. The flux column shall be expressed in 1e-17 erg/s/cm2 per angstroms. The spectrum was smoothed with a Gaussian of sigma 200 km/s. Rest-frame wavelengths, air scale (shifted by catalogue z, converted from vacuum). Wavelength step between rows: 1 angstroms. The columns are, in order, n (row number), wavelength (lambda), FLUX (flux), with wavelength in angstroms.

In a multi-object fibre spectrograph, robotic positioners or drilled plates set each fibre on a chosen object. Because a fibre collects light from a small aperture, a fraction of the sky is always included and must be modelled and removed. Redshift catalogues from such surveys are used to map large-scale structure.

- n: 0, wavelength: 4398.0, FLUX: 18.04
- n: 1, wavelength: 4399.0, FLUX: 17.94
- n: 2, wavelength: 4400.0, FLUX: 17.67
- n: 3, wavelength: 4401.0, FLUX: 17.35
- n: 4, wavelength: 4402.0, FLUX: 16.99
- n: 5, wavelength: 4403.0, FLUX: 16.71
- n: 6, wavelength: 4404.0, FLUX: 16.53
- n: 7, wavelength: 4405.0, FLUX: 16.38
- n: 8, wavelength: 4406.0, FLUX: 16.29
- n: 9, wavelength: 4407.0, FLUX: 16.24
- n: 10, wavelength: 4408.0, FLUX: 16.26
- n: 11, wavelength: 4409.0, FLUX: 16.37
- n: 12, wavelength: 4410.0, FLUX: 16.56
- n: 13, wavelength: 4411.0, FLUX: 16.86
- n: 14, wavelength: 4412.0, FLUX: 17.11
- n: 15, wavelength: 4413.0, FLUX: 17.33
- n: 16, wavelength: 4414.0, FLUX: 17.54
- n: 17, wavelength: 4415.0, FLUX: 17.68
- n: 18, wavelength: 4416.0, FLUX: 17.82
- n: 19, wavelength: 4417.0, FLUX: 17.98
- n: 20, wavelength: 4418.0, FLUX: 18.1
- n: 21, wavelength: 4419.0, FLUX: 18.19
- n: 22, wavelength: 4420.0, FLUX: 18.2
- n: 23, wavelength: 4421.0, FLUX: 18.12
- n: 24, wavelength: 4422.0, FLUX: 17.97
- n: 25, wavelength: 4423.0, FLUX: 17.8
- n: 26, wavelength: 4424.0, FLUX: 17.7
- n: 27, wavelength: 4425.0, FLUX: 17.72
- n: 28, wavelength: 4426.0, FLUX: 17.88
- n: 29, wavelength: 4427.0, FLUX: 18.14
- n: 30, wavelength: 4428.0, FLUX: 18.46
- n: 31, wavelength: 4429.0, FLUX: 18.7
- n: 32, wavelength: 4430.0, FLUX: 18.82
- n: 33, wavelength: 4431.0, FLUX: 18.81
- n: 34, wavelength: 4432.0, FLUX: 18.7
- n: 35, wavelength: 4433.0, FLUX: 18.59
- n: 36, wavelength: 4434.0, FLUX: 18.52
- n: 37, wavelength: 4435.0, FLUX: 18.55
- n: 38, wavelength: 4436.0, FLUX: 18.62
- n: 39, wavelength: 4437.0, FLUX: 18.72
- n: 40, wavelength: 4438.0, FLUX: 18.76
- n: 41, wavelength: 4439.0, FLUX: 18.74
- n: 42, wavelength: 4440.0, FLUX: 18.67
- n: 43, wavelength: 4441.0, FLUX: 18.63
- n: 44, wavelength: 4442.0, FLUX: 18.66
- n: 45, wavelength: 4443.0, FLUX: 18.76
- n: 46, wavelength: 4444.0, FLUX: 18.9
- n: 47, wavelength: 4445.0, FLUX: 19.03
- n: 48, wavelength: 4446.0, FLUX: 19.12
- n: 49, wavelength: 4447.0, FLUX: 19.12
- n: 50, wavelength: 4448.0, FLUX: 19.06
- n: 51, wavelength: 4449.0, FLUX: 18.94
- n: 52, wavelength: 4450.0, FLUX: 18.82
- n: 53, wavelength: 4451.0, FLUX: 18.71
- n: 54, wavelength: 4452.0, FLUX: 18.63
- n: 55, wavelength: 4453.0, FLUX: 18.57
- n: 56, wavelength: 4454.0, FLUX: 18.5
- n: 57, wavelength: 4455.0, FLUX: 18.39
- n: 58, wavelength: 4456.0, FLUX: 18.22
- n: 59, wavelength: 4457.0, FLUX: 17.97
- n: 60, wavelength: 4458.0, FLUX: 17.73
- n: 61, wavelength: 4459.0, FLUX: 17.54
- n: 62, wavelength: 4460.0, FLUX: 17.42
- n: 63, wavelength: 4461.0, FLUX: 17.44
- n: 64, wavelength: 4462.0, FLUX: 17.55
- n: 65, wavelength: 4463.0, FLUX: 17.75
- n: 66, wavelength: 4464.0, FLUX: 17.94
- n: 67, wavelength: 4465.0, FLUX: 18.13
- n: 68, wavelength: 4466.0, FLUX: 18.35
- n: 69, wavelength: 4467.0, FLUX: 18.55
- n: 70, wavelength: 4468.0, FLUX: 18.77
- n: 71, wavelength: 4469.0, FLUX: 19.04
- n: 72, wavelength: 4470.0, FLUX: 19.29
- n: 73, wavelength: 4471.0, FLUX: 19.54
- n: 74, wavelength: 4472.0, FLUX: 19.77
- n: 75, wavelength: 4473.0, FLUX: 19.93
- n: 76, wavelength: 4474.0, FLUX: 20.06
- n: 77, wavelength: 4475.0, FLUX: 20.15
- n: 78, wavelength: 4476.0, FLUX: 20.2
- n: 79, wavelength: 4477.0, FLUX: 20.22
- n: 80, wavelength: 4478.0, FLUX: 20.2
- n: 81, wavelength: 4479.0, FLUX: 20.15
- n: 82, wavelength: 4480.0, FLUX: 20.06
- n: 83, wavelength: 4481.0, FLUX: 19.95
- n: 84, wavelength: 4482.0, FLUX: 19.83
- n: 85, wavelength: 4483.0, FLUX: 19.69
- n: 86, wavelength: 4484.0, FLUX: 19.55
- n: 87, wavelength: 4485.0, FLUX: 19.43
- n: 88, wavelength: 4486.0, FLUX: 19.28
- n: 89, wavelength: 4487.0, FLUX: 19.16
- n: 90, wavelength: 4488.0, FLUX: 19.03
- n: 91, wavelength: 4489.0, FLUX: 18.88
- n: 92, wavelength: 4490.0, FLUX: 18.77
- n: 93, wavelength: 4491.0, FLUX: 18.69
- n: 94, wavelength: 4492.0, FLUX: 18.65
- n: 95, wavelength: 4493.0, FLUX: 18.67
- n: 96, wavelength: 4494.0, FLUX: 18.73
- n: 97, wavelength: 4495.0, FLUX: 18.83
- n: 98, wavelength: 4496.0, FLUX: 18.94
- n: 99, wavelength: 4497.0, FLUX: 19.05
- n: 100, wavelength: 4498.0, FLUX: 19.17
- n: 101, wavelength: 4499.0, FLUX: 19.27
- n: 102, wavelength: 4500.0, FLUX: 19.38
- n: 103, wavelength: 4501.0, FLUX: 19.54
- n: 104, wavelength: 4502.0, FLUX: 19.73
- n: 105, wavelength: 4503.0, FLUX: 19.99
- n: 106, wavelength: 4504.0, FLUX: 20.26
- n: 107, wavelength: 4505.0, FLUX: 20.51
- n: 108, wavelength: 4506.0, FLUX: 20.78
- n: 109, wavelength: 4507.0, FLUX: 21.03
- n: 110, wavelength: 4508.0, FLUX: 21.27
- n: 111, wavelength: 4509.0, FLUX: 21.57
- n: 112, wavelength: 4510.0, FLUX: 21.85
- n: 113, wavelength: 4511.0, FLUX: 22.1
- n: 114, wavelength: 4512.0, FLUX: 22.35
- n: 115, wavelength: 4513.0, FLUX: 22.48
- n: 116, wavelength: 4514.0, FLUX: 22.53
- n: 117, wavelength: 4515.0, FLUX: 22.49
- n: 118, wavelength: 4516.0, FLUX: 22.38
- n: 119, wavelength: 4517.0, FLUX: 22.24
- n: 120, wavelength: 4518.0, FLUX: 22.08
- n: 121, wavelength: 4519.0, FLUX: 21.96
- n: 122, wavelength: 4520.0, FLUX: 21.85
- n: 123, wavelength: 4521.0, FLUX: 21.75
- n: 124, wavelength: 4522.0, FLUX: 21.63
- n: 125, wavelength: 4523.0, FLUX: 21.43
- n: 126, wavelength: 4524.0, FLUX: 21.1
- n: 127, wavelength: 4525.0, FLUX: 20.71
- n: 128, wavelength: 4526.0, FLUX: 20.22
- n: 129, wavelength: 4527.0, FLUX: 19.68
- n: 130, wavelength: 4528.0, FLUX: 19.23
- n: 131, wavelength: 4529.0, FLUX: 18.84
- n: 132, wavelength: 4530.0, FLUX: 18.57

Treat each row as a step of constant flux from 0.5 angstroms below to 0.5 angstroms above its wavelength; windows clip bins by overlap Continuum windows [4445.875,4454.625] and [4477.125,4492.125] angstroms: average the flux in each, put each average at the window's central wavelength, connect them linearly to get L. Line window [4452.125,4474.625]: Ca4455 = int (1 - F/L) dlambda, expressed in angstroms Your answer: 0.7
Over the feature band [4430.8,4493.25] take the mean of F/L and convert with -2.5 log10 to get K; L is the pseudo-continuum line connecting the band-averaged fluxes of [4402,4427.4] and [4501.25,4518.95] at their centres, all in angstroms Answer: 0.03 mag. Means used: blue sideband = 17.3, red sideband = 21.5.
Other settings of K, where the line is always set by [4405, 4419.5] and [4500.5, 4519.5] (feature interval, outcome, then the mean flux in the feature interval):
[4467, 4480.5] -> 0.00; 19.8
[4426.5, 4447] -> -0.03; 18.7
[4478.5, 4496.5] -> 0.07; 19.2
